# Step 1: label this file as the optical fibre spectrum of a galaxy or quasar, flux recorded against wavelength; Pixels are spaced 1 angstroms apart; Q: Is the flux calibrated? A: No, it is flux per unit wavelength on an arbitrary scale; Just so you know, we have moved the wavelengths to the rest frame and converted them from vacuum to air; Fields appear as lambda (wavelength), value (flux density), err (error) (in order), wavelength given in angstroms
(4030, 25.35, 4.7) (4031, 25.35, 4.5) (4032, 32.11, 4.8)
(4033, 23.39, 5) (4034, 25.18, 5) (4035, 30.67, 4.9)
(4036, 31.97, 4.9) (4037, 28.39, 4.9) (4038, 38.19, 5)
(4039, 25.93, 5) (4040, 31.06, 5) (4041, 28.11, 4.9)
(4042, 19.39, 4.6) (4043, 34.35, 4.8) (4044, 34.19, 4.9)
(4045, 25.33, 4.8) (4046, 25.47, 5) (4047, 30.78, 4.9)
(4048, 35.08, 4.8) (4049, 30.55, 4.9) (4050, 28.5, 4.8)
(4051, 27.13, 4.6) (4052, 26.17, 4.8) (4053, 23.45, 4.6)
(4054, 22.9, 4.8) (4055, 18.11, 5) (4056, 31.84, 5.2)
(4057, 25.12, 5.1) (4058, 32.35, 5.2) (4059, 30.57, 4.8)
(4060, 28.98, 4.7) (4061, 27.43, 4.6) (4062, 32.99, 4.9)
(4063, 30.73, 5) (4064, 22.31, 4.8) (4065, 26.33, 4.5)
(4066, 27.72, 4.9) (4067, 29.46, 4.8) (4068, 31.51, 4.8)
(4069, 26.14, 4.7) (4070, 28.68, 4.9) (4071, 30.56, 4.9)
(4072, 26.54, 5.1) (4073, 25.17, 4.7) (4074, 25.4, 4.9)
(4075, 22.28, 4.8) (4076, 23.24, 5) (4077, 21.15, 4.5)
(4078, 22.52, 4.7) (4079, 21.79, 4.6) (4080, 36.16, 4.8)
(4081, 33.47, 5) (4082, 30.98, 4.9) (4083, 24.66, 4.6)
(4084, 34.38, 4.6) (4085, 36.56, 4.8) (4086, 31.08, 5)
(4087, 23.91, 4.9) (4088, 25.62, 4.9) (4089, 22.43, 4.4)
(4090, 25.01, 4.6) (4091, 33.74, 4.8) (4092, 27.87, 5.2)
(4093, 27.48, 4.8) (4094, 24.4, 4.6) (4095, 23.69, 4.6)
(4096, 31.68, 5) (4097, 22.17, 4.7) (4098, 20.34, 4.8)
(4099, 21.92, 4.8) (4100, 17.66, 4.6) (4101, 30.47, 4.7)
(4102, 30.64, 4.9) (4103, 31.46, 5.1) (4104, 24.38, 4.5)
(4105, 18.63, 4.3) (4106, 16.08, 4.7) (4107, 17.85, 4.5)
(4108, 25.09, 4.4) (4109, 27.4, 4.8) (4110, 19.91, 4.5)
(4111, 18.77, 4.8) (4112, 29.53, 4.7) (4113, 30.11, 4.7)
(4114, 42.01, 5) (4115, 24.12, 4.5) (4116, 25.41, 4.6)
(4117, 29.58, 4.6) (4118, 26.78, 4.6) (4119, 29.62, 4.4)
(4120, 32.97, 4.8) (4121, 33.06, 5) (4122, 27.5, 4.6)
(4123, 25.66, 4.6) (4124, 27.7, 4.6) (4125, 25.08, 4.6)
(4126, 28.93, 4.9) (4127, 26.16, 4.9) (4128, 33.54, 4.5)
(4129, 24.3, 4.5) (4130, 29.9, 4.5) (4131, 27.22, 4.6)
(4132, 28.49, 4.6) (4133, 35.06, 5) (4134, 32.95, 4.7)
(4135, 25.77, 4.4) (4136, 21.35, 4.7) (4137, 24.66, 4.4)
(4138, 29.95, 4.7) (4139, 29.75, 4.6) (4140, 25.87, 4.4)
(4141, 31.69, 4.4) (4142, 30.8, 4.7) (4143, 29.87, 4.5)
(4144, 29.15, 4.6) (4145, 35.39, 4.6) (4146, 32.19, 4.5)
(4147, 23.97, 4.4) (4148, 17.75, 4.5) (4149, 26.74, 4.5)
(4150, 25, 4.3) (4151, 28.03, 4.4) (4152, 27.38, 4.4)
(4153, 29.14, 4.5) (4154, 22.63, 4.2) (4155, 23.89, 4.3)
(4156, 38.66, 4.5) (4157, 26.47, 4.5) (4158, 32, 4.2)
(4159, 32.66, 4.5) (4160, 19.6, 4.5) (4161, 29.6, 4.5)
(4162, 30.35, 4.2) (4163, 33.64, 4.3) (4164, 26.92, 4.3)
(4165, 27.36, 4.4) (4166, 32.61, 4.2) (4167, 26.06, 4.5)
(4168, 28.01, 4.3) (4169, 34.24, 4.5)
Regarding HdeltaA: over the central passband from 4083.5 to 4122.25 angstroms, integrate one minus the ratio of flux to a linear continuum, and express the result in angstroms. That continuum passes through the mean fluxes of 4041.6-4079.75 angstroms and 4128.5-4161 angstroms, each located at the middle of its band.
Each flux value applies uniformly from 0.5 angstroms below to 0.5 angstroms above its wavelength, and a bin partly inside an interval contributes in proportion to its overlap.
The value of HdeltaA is 1.4 angstroms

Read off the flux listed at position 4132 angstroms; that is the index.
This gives 28.49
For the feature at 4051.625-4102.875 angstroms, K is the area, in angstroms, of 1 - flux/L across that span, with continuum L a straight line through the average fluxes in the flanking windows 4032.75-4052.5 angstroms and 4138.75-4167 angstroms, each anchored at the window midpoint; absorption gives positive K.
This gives 3.3 angstroms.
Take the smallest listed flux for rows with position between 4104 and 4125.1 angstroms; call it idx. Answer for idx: 16.08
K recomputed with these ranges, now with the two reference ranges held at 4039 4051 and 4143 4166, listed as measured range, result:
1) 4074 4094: 0.9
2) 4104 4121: 1.5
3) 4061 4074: 0.4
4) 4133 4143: -0.1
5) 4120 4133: -0.1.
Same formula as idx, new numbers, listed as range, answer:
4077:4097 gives 21.15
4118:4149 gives 17.75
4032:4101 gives 17.66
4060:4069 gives 22.31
